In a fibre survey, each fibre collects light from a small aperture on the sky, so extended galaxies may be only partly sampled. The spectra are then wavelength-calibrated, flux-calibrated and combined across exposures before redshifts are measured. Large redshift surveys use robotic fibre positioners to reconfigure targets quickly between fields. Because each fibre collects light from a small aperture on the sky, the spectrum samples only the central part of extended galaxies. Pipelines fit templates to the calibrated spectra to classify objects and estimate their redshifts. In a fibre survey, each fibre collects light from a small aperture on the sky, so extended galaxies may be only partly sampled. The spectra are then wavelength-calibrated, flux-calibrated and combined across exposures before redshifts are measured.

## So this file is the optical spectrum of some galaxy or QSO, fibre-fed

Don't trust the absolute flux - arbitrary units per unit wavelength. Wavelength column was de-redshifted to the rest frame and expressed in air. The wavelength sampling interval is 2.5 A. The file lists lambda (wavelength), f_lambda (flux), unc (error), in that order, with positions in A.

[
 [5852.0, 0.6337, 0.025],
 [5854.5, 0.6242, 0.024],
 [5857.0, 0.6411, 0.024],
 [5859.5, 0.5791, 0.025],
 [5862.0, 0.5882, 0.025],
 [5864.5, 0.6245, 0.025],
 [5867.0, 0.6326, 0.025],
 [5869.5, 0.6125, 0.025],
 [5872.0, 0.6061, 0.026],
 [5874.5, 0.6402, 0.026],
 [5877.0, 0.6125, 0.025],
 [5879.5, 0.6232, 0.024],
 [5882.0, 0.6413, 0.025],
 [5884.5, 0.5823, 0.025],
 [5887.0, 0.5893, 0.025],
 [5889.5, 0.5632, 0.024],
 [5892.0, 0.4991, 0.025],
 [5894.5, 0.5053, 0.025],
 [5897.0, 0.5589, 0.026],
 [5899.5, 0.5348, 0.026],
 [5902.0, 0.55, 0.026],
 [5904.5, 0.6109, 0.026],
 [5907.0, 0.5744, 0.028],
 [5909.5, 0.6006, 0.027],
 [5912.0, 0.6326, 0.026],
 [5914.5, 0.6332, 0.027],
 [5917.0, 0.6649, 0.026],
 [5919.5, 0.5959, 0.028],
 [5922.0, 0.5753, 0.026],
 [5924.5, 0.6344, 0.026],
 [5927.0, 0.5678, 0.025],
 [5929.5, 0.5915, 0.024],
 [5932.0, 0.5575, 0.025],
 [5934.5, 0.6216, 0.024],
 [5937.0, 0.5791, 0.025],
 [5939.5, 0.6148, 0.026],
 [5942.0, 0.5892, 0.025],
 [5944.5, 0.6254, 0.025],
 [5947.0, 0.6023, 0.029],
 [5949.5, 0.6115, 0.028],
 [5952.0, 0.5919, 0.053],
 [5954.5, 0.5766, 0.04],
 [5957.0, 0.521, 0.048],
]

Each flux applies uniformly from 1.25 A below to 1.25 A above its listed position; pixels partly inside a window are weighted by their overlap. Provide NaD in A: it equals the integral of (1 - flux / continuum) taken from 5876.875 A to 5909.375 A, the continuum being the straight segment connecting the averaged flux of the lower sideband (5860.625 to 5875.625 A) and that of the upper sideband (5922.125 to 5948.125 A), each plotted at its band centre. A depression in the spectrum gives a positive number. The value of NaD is 2.0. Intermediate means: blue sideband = 0.617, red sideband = 0.597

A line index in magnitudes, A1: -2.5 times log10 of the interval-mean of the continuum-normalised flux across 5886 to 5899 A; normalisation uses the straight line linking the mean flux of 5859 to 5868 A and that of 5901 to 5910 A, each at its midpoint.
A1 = 0.09 mag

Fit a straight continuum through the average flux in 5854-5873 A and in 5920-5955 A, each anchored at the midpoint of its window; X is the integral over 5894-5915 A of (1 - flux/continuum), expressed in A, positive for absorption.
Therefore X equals 0.9 A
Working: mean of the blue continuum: 0.613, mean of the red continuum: 0.596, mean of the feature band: 0.578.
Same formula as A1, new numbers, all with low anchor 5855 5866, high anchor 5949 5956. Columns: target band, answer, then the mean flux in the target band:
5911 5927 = -0.04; 0.618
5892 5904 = 0.12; 0.538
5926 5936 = 0.02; 0.585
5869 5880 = -0.02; 0.619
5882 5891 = 0.03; 0.585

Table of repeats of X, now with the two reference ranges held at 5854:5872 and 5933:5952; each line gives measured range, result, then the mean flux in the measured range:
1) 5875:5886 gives -0.1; 0.616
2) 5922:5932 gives 0.3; 0.59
